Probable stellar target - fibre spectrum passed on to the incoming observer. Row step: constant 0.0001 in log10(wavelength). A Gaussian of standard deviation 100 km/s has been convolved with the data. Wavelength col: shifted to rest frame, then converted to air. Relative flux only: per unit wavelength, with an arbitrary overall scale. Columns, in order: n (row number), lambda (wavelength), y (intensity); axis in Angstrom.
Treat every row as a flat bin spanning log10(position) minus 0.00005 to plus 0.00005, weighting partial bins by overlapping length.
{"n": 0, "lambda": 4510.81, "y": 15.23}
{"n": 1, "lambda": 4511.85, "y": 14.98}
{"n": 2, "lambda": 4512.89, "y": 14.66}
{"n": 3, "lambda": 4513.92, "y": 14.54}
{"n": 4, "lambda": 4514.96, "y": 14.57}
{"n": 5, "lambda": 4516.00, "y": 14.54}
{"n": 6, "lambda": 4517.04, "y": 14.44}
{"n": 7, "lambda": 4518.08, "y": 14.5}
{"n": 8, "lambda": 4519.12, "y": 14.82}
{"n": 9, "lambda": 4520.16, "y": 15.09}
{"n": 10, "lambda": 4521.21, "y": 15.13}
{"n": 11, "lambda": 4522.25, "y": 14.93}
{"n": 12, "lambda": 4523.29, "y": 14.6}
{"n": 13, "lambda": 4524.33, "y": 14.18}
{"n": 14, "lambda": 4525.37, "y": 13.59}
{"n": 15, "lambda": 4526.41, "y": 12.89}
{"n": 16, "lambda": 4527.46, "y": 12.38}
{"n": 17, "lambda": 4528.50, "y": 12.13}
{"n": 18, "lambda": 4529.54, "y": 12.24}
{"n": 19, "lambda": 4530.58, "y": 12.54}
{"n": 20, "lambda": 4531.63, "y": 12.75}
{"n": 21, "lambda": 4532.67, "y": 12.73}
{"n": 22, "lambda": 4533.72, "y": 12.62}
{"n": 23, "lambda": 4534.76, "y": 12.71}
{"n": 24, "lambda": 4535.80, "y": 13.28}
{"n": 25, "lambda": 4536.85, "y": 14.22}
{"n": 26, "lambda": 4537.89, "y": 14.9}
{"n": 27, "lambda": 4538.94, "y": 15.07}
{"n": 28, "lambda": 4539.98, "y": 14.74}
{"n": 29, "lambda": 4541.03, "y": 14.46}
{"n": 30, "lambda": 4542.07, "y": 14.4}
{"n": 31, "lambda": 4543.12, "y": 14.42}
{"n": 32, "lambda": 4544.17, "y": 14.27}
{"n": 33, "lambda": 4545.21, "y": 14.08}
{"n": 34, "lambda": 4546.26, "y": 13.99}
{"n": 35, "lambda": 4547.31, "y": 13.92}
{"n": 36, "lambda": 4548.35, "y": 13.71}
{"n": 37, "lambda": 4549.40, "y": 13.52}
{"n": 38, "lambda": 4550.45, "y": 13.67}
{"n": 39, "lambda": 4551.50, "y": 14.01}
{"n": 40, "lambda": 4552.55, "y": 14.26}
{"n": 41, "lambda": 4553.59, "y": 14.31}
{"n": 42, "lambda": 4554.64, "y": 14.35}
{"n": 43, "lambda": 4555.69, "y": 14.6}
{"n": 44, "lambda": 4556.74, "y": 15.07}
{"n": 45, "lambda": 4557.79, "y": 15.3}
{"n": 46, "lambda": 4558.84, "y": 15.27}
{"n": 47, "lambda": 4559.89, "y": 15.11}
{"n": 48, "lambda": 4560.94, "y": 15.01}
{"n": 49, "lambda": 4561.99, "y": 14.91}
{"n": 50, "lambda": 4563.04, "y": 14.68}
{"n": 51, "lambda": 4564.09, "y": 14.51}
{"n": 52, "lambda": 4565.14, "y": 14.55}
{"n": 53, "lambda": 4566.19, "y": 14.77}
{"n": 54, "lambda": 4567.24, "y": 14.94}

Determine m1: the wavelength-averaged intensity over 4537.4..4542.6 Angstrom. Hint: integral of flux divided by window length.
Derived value 14.7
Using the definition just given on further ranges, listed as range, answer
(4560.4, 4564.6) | 14.8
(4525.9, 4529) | 12.4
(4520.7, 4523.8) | 14.9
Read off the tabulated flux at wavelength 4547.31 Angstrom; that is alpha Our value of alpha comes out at 13.92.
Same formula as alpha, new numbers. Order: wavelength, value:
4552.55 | 14.26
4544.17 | 14.27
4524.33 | 14.18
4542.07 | 14.4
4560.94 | 15.01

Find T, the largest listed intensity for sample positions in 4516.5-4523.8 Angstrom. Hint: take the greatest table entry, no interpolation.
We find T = 15.13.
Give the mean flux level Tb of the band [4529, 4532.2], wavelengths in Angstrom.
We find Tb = 12.5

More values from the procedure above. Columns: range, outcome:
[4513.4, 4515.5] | 14.6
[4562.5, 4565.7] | 14.6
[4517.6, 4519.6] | 14.7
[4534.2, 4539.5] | 14.1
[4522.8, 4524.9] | 14.4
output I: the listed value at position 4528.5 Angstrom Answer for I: 12.13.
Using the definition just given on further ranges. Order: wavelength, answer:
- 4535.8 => 13.28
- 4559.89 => 15.11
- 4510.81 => 15.23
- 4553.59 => 14.31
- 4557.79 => 15.3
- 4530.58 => 12.54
